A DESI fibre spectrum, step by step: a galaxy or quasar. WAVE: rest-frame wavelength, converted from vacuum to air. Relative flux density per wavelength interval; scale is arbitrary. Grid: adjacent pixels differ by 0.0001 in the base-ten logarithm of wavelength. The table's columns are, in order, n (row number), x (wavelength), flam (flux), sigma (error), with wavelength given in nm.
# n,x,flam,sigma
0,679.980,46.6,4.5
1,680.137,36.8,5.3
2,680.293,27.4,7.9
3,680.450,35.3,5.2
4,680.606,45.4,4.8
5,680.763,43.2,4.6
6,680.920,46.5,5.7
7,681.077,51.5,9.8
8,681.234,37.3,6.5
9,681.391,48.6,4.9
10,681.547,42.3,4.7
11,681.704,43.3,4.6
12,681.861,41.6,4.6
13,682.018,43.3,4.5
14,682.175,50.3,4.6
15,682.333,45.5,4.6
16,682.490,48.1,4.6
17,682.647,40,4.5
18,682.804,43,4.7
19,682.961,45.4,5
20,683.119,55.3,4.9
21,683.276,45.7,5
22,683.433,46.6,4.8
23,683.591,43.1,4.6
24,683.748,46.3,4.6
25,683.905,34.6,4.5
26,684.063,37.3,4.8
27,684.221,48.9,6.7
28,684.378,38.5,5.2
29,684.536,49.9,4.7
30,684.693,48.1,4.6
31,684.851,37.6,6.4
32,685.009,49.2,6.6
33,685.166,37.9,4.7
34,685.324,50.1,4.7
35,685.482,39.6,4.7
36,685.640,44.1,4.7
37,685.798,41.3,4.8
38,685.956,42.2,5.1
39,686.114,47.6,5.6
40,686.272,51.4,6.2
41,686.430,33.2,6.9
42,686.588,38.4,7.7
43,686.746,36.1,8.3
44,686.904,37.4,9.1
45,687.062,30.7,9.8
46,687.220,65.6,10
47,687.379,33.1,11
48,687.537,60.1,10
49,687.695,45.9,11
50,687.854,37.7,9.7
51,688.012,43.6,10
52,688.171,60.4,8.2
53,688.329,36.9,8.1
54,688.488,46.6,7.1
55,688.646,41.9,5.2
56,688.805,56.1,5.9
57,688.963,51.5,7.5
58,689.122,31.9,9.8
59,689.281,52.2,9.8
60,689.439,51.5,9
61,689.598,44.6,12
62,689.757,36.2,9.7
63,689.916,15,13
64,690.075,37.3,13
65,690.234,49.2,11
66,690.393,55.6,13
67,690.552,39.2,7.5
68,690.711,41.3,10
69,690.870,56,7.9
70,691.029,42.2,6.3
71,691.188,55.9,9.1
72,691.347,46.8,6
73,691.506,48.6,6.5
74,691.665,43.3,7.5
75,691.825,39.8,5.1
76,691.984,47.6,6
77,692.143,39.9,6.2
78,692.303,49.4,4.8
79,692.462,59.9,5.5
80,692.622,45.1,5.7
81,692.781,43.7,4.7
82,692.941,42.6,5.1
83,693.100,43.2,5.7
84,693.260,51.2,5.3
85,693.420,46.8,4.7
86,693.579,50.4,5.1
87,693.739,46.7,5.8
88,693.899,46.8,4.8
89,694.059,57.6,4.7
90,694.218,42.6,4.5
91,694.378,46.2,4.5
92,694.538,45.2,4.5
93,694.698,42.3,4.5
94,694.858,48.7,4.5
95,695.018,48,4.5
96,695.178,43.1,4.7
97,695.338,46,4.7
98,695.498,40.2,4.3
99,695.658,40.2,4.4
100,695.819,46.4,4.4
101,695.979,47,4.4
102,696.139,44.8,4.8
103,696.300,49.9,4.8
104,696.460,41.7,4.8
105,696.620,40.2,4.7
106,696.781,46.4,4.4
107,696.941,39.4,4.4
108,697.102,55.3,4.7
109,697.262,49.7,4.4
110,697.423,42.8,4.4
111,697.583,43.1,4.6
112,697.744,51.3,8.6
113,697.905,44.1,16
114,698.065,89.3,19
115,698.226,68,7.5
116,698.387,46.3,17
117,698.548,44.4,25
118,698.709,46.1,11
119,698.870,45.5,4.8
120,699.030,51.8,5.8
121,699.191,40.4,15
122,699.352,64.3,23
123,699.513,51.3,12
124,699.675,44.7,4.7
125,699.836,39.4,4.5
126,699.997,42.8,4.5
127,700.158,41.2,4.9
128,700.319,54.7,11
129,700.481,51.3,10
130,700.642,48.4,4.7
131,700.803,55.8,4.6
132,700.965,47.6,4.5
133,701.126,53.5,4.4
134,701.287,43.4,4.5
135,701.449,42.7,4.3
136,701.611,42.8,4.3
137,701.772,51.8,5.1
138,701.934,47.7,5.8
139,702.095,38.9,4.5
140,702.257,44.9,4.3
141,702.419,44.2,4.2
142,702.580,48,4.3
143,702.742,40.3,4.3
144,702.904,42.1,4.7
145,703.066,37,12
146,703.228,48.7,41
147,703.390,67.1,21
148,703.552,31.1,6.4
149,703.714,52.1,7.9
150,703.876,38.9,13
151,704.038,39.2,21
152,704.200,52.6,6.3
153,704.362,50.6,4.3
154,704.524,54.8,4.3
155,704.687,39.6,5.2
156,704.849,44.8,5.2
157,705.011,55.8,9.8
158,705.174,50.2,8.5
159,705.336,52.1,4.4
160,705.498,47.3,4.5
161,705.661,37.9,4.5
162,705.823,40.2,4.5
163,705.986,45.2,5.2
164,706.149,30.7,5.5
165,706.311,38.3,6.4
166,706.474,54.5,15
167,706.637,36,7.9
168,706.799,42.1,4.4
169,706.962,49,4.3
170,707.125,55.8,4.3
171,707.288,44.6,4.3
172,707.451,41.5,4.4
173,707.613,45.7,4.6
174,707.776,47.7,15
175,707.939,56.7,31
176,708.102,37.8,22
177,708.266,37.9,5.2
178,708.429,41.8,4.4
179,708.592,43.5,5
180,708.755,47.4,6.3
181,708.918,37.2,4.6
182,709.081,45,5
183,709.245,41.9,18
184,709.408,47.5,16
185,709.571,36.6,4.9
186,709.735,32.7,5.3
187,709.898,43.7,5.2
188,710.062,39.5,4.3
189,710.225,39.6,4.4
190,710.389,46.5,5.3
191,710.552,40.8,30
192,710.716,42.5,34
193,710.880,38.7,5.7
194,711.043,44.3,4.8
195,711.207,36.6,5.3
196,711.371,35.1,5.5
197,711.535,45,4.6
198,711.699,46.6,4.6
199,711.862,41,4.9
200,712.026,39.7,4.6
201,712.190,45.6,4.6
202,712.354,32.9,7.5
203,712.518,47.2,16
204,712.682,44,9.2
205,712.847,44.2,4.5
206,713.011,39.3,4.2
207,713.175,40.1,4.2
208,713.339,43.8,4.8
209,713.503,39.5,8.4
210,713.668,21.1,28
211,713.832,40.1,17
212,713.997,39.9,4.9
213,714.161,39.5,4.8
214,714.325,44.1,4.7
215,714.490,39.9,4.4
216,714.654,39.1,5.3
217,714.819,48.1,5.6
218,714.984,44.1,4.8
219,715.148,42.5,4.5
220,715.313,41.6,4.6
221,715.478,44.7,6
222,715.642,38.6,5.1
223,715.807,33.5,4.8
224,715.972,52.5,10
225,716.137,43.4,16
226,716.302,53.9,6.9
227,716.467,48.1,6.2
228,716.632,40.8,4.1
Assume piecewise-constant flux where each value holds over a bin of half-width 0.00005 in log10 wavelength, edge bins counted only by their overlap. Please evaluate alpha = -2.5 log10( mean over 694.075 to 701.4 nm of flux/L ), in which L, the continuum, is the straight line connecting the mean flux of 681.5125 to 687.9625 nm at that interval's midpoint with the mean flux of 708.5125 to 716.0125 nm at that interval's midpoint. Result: -0.13 mag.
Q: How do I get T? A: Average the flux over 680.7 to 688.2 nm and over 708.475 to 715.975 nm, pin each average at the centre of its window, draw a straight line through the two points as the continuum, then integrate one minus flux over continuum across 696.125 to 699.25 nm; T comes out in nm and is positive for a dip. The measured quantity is -0.471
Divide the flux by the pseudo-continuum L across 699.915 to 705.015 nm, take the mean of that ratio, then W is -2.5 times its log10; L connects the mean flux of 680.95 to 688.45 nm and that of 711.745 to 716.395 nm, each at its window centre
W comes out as -0.10 mag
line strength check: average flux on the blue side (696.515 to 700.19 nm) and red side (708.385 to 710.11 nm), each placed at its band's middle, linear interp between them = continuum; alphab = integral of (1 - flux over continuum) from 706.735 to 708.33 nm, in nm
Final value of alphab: -0.12 nm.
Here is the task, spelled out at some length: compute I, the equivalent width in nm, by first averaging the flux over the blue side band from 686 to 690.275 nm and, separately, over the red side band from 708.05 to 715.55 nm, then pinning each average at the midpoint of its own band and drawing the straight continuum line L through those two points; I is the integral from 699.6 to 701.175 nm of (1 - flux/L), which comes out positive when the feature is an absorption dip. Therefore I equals -0.21 nm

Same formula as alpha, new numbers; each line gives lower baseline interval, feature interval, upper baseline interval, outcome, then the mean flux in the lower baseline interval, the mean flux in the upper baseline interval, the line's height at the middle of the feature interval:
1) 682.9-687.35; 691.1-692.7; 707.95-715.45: -0.11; 43.5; 41.2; 42.9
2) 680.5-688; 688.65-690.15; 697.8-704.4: 0.09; 44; 48.2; 45.3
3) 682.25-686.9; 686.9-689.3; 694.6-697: -0.05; 43.5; 44.3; 43.8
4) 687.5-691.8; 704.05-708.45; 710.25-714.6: -0.09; 45.2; 40.7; 41.9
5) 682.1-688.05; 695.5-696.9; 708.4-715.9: -0.04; 43.9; 41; 42.7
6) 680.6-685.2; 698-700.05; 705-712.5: -0.19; 44.5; 42.9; 43.5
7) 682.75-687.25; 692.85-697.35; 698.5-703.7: -0.01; 43.4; 46.8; 45.5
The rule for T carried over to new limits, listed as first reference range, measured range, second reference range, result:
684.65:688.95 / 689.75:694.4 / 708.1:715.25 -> -0.23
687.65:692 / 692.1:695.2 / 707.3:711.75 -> -0.20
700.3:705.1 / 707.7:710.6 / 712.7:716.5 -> 0.11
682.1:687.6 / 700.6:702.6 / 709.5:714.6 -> -0.24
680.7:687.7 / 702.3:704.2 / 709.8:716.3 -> -0.11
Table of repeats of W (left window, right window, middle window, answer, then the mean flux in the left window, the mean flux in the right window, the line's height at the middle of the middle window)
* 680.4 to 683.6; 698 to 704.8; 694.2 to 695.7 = 0.06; 44.9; 48.1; 47.1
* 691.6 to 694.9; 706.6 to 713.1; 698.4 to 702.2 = -0.06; 46.6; 42.6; 44.9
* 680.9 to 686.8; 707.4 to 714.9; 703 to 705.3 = -0.13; 43.9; 41.5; 42.1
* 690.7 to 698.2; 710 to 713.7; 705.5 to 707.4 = -0.01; 47.4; 40.9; 42.9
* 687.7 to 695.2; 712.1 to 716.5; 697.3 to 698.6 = -0.20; 45.7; 41.8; 44.6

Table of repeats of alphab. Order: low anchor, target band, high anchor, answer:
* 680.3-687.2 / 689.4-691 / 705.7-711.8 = 0.029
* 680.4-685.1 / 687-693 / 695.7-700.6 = 0.129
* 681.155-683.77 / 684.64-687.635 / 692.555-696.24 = 0.129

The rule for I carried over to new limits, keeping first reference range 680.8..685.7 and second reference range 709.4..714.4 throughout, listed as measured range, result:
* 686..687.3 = 0.043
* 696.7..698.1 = -0.249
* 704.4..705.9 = -0.205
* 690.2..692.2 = -0.148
